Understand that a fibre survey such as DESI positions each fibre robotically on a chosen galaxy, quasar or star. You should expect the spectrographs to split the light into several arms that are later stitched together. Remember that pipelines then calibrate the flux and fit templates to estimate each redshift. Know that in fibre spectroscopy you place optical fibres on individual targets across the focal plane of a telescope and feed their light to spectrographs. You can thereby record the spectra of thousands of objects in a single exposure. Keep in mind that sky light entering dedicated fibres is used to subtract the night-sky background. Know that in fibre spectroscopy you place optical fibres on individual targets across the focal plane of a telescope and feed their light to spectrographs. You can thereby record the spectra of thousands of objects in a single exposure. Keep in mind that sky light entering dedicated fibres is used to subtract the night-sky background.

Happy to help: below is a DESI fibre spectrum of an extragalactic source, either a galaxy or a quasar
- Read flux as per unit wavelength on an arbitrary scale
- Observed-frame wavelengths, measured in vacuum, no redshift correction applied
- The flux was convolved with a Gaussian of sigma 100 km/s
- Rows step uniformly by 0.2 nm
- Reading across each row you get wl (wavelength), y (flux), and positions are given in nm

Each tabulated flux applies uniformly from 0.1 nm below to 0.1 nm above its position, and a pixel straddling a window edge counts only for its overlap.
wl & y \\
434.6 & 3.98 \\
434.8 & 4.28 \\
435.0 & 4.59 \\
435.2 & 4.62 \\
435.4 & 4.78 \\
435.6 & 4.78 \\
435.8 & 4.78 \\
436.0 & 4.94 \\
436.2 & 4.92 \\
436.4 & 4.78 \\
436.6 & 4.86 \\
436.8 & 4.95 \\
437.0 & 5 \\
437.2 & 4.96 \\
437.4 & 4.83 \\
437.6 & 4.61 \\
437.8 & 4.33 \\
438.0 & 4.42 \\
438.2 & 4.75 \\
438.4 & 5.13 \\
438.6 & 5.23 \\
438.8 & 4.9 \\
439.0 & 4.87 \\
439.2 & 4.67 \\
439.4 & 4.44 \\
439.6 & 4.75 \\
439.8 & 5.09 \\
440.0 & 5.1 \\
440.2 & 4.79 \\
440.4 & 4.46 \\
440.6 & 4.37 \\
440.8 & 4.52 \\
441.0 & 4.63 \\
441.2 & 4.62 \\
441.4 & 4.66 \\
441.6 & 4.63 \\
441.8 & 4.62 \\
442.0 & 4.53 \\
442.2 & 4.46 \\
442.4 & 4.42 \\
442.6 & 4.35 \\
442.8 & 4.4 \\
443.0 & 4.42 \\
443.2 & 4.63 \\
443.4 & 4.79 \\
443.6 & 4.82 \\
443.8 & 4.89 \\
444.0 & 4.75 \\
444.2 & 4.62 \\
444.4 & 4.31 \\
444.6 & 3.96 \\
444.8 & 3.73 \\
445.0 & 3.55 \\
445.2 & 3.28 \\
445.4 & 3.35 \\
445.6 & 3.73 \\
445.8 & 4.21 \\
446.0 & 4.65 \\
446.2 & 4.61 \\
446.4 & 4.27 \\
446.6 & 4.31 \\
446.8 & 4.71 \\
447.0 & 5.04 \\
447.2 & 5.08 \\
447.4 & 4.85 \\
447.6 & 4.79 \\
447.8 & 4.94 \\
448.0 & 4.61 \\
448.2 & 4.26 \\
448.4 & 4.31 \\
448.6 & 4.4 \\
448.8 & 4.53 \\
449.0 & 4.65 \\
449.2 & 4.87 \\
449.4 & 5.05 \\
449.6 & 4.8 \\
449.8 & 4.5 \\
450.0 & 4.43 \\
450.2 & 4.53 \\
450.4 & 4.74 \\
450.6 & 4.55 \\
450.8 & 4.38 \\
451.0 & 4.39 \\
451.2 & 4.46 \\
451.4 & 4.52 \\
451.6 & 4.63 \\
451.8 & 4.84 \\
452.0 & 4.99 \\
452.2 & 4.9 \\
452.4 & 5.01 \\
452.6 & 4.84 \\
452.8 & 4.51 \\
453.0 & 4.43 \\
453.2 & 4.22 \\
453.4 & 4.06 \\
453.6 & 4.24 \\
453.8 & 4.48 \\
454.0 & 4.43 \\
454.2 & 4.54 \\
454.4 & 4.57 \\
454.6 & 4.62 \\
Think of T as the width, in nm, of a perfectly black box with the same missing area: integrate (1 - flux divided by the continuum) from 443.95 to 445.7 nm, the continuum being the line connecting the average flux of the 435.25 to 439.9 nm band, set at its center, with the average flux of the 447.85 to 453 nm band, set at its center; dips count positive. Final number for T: 0.302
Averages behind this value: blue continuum 4.81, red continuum 4.63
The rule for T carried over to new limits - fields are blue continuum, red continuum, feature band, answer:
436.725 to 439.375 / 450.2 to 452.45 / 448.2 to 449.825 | 0.02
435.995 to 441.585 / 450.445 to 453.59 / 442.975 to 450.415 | 0.29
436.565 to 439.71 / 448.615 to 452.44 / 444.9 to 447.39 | 0.24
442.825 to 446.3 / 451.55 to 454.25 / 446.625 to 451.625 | -0.23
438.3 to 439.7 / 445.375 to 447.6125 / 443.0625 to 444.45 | -0.02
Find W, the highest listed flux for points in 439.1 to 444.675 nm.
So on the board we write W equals 5.1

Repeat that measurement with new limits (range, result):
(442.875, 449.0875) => 5.08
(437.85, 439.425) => 5.23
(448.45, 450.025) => 5.05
